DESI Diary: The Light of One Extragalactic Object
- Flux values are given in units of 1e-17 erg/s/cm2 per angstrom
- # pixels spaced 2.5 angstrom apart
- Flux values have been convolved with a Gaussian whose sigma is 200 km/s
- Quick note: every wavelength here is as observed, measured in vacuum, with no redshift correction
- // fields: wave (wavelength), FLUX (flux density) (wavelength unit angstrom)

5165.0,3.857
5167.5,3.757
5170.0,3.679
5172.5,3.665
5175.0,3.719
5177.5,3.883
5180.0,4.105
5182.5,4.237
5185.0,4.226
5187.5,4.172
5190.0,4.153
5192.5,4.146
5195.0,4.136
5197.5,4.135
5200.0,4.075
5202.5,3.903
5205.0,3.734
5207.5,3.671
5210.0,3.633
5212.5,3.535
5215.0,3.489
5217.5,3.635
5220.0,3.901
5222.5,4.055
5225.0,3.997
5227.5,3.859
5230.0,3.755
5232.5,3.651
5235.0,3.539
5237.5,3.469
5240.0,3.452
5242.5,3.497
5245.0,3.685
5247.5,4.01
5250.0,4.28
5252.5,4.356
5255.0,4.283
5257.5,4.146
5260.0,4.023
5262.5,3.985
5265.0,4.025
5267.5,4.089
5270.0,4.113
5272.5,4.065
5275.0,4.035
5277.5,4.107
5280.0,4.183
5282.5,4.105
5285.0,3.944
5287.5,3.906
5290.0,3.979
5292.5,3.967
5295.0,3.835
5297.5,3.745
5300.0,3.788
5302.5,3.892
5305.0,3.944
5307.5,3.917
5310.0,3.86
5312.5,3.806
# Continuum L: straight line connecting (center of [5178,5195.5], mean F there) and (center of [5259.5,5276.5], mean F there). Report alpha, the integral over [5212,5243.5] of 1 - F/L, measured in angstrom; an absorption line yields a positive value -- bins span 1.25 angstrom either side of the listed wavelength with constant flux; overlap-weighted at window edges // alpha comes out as 3.2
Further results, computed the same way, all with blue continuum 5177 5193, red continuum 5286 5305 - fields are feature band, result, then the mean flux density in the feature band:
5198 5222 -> 1.94 angstrom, 3.75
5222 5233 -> 0.48 angstrom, 3.86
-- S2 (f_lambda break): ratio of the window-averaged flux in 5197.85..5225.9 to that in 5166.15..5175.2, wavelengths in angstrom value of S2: 1.02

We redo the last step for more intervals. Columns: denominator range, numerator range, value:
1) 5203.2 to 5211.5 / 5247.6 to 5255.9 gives 1.16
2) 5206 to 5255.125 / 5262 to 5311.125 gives 1.05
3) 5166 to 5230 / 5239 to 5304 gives 1.02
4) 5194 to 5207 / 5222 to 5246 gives 0.93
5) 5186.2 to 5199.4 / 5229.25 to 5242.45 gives 0.86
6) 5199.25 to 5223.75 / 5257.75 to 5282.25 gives 1.08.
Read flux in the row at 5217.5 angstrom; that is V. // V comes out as 3.635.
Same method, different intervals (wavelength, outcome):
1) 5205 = 3.734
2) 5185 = 4.226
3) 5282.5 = 4.105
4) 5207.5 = 3.671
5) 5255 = 4.283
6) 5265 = 4.025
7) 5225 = 3.997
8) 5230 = 3.755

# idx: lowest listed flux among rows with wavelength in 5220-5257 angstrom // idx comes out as 3.452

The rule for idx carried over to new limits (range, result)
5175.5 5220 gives 3.489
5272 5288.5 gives 3.906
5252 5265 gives 3.985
